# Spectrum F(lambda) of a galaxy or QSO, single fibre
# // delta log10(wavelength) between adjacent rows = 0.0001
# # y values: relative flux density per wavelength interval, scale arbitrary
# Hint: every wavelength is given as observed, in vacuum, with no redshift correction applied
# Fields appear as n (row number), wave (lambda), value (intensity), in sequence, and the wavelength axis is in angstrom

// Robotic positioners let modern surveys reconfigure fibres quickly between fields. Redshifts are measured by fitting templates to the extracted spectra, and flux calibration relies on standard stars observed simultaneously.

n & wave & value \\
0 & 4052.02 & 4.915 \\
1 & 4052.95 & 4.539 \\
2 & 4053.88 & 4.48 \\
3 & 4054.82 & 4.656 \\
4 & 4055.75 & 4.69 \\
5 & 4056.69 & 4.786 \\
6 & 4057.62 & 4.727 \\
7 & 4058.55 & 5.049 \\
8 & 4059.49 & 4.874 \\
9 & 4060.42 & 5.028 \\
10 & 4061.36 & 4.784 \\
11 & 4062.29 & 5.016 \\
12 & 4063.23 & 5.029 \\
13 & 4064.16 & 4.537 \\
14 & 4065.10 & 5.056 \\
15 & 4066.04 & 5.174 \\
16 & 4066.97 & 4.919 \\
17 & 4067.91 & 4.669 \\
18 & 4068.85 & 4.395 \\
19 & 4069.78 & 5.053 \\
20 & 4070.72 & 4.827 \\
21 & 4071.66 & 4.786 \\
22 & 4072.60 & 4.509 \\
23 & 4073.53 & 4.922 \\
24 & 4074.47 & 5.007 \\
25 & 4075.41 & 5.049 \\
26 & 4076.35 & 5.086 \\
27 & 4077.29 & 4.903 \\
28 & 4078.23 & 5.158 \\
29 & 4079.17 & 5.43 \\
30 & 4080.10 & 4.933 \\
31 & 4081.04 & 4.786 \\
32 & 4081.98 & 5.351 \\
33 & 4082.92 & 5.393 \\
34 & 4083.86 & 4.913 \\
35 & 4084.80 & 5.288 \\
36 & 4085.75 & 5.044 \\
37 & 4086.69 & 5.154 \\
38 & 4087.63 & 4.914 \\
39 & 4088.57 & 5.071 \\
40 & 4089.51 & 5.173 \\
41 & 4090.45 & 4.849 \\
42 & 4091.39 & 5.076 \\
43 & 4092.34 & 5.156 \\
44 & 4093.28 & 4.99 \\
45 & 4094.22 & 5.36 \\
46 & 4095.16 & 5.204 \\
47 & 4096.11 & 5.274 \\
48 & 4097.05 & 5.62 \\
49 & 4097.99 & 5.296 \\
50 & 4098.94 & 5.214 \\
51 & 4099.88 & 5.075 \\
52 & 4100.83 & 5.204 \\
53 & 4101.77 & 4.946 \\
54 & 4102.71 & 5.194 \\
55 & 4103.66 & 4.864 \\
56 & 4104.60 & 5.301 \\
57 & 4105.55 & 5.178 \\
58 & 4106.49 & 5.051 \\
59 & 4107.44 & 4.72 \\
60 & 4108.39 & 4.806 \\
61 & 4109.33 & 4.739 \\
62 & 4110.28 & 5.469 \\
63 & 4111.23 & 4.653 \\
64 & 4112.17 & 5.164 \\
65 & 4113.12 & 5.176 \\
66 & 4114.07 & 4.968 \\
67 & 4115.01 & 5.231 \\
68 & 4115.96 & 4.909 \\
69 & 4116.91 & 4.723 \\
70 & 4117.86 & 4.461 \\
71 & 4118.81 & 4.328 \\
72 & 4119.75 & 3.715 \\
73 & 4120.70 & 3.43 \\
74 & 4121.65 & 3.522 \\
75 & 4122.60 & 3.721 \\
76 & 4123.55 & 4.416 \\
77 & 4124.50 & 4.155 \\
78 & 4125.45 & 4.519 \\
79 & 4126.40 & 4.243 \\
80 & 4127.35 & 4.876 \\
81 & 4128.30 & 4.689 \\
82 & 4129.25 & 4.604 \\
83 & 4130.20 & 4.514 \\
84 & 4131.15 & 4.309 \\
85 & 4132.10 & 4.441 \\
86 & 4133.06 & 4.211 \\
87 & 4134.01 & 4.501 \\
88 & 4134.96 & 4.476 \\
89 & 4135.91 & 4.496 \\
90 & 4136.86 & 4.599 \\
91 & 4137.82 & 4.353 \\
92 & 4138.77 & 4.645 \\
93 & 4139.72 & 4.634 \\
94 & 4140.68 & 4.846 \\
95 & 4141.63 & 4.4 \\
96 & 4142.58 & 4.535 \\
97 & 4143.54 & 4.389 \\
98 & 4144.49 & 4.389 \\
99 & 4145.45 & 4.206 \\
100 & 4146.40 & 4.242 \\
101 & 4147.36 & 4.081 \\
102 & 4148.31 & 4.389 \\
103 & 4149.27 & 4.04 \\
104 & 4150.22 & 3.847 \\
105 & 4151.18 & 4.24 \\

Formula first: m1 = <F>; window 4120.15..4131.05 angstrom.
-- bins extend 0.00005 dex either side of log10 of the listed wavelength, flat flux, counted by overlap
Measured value 4.24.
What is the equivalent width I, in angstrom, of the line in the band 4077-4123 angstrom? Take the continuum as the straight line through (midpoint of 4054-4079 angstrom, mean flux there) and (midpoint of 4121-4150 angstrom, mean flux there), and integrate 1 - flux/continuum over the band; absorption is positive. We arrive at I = -3.1 angstrom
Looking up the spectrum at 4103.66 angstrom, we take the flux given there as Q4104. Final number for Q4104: 4.864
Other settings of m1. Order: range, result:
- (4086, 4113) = 5.1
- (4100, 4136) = 4.63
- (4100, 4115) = 5.04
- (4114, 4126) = 4.29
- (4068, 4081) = 4.92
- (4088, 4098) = 5.18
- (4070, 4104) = 5.08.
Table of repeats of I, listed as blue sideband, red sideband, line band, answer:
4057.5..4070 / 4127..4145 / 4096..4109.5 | -1.2 angstrom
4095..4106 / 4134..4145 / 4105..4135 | 1.8 angstrom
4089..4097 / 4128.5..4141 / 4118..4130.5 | 1.2 angstrom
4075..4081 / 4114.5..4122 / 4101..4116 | -1.8 angstrom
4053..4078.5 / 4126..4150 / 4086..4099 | -1.3 angstrom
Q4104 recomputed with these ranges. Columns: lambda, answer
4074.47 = 5.007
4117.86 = 4.461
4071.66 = 4.786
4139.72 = 4.634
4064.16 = 4.537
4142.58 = 4.535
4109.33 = 4.739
